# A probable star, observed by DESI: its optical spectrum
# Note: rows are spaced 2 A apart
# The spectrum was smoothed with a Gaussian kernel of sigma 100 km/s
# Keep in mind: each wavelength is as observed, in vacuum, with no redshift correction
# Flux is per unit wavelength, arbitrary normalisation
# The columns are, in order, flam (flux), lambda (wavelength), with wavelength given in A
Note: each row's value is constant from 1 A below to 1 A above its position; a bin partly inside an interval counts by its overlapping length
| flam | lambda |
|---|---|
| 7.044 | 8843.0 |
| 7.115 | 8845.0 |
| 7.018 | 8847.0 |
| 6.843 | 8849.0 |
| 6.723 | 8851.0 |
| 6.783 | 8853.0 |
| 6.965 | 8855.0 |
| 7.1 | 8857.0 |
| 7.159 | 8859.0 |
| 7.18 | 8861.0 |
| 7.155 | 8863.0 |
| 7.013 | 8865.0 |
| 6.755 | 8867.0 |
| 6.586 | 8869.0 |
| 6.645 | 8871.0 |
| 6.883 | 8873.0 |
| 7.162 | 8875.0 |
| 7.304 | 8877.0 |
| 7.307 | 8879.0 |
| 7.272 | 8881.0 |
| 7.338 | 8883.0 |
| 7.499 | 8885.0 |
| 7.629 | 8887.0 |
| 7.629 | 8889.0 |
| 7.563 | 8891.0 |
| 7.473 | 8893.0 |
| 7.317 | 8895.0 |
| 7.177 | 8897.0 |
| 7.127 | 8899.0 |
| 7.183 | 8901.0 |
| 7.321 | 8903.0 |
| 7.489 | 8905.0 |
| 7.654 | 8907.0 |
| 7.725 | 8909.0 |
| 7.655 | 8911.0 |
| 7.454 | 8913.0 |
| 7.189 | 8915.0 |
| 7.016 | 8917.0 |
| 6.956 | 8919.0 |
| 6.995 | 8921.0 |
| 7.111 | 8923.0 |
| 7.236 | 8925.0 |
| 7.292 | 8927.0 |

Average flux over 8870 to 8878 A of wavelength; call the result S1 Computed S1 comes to 7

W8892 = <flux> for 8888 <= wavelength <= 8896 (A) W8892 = 7.5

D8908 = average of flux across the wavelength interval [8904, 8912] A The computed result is 7.63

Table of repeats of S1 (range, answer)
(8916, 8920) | 6.99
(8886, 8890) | 7.63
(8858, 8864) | 7.16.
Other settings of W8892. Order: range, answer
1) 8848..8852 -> 6.78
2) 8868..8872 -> 6.62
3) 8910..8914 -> 7.55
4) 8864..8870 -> 6.78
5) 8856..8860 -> 7.13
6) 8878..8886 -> 7.35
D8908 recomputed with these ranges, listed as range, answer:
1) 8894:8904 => 7.22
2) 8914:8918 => 7.1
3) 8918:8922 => 6.98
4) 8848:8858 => 6.88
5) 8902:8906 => 7.4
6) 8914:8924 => 7.05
